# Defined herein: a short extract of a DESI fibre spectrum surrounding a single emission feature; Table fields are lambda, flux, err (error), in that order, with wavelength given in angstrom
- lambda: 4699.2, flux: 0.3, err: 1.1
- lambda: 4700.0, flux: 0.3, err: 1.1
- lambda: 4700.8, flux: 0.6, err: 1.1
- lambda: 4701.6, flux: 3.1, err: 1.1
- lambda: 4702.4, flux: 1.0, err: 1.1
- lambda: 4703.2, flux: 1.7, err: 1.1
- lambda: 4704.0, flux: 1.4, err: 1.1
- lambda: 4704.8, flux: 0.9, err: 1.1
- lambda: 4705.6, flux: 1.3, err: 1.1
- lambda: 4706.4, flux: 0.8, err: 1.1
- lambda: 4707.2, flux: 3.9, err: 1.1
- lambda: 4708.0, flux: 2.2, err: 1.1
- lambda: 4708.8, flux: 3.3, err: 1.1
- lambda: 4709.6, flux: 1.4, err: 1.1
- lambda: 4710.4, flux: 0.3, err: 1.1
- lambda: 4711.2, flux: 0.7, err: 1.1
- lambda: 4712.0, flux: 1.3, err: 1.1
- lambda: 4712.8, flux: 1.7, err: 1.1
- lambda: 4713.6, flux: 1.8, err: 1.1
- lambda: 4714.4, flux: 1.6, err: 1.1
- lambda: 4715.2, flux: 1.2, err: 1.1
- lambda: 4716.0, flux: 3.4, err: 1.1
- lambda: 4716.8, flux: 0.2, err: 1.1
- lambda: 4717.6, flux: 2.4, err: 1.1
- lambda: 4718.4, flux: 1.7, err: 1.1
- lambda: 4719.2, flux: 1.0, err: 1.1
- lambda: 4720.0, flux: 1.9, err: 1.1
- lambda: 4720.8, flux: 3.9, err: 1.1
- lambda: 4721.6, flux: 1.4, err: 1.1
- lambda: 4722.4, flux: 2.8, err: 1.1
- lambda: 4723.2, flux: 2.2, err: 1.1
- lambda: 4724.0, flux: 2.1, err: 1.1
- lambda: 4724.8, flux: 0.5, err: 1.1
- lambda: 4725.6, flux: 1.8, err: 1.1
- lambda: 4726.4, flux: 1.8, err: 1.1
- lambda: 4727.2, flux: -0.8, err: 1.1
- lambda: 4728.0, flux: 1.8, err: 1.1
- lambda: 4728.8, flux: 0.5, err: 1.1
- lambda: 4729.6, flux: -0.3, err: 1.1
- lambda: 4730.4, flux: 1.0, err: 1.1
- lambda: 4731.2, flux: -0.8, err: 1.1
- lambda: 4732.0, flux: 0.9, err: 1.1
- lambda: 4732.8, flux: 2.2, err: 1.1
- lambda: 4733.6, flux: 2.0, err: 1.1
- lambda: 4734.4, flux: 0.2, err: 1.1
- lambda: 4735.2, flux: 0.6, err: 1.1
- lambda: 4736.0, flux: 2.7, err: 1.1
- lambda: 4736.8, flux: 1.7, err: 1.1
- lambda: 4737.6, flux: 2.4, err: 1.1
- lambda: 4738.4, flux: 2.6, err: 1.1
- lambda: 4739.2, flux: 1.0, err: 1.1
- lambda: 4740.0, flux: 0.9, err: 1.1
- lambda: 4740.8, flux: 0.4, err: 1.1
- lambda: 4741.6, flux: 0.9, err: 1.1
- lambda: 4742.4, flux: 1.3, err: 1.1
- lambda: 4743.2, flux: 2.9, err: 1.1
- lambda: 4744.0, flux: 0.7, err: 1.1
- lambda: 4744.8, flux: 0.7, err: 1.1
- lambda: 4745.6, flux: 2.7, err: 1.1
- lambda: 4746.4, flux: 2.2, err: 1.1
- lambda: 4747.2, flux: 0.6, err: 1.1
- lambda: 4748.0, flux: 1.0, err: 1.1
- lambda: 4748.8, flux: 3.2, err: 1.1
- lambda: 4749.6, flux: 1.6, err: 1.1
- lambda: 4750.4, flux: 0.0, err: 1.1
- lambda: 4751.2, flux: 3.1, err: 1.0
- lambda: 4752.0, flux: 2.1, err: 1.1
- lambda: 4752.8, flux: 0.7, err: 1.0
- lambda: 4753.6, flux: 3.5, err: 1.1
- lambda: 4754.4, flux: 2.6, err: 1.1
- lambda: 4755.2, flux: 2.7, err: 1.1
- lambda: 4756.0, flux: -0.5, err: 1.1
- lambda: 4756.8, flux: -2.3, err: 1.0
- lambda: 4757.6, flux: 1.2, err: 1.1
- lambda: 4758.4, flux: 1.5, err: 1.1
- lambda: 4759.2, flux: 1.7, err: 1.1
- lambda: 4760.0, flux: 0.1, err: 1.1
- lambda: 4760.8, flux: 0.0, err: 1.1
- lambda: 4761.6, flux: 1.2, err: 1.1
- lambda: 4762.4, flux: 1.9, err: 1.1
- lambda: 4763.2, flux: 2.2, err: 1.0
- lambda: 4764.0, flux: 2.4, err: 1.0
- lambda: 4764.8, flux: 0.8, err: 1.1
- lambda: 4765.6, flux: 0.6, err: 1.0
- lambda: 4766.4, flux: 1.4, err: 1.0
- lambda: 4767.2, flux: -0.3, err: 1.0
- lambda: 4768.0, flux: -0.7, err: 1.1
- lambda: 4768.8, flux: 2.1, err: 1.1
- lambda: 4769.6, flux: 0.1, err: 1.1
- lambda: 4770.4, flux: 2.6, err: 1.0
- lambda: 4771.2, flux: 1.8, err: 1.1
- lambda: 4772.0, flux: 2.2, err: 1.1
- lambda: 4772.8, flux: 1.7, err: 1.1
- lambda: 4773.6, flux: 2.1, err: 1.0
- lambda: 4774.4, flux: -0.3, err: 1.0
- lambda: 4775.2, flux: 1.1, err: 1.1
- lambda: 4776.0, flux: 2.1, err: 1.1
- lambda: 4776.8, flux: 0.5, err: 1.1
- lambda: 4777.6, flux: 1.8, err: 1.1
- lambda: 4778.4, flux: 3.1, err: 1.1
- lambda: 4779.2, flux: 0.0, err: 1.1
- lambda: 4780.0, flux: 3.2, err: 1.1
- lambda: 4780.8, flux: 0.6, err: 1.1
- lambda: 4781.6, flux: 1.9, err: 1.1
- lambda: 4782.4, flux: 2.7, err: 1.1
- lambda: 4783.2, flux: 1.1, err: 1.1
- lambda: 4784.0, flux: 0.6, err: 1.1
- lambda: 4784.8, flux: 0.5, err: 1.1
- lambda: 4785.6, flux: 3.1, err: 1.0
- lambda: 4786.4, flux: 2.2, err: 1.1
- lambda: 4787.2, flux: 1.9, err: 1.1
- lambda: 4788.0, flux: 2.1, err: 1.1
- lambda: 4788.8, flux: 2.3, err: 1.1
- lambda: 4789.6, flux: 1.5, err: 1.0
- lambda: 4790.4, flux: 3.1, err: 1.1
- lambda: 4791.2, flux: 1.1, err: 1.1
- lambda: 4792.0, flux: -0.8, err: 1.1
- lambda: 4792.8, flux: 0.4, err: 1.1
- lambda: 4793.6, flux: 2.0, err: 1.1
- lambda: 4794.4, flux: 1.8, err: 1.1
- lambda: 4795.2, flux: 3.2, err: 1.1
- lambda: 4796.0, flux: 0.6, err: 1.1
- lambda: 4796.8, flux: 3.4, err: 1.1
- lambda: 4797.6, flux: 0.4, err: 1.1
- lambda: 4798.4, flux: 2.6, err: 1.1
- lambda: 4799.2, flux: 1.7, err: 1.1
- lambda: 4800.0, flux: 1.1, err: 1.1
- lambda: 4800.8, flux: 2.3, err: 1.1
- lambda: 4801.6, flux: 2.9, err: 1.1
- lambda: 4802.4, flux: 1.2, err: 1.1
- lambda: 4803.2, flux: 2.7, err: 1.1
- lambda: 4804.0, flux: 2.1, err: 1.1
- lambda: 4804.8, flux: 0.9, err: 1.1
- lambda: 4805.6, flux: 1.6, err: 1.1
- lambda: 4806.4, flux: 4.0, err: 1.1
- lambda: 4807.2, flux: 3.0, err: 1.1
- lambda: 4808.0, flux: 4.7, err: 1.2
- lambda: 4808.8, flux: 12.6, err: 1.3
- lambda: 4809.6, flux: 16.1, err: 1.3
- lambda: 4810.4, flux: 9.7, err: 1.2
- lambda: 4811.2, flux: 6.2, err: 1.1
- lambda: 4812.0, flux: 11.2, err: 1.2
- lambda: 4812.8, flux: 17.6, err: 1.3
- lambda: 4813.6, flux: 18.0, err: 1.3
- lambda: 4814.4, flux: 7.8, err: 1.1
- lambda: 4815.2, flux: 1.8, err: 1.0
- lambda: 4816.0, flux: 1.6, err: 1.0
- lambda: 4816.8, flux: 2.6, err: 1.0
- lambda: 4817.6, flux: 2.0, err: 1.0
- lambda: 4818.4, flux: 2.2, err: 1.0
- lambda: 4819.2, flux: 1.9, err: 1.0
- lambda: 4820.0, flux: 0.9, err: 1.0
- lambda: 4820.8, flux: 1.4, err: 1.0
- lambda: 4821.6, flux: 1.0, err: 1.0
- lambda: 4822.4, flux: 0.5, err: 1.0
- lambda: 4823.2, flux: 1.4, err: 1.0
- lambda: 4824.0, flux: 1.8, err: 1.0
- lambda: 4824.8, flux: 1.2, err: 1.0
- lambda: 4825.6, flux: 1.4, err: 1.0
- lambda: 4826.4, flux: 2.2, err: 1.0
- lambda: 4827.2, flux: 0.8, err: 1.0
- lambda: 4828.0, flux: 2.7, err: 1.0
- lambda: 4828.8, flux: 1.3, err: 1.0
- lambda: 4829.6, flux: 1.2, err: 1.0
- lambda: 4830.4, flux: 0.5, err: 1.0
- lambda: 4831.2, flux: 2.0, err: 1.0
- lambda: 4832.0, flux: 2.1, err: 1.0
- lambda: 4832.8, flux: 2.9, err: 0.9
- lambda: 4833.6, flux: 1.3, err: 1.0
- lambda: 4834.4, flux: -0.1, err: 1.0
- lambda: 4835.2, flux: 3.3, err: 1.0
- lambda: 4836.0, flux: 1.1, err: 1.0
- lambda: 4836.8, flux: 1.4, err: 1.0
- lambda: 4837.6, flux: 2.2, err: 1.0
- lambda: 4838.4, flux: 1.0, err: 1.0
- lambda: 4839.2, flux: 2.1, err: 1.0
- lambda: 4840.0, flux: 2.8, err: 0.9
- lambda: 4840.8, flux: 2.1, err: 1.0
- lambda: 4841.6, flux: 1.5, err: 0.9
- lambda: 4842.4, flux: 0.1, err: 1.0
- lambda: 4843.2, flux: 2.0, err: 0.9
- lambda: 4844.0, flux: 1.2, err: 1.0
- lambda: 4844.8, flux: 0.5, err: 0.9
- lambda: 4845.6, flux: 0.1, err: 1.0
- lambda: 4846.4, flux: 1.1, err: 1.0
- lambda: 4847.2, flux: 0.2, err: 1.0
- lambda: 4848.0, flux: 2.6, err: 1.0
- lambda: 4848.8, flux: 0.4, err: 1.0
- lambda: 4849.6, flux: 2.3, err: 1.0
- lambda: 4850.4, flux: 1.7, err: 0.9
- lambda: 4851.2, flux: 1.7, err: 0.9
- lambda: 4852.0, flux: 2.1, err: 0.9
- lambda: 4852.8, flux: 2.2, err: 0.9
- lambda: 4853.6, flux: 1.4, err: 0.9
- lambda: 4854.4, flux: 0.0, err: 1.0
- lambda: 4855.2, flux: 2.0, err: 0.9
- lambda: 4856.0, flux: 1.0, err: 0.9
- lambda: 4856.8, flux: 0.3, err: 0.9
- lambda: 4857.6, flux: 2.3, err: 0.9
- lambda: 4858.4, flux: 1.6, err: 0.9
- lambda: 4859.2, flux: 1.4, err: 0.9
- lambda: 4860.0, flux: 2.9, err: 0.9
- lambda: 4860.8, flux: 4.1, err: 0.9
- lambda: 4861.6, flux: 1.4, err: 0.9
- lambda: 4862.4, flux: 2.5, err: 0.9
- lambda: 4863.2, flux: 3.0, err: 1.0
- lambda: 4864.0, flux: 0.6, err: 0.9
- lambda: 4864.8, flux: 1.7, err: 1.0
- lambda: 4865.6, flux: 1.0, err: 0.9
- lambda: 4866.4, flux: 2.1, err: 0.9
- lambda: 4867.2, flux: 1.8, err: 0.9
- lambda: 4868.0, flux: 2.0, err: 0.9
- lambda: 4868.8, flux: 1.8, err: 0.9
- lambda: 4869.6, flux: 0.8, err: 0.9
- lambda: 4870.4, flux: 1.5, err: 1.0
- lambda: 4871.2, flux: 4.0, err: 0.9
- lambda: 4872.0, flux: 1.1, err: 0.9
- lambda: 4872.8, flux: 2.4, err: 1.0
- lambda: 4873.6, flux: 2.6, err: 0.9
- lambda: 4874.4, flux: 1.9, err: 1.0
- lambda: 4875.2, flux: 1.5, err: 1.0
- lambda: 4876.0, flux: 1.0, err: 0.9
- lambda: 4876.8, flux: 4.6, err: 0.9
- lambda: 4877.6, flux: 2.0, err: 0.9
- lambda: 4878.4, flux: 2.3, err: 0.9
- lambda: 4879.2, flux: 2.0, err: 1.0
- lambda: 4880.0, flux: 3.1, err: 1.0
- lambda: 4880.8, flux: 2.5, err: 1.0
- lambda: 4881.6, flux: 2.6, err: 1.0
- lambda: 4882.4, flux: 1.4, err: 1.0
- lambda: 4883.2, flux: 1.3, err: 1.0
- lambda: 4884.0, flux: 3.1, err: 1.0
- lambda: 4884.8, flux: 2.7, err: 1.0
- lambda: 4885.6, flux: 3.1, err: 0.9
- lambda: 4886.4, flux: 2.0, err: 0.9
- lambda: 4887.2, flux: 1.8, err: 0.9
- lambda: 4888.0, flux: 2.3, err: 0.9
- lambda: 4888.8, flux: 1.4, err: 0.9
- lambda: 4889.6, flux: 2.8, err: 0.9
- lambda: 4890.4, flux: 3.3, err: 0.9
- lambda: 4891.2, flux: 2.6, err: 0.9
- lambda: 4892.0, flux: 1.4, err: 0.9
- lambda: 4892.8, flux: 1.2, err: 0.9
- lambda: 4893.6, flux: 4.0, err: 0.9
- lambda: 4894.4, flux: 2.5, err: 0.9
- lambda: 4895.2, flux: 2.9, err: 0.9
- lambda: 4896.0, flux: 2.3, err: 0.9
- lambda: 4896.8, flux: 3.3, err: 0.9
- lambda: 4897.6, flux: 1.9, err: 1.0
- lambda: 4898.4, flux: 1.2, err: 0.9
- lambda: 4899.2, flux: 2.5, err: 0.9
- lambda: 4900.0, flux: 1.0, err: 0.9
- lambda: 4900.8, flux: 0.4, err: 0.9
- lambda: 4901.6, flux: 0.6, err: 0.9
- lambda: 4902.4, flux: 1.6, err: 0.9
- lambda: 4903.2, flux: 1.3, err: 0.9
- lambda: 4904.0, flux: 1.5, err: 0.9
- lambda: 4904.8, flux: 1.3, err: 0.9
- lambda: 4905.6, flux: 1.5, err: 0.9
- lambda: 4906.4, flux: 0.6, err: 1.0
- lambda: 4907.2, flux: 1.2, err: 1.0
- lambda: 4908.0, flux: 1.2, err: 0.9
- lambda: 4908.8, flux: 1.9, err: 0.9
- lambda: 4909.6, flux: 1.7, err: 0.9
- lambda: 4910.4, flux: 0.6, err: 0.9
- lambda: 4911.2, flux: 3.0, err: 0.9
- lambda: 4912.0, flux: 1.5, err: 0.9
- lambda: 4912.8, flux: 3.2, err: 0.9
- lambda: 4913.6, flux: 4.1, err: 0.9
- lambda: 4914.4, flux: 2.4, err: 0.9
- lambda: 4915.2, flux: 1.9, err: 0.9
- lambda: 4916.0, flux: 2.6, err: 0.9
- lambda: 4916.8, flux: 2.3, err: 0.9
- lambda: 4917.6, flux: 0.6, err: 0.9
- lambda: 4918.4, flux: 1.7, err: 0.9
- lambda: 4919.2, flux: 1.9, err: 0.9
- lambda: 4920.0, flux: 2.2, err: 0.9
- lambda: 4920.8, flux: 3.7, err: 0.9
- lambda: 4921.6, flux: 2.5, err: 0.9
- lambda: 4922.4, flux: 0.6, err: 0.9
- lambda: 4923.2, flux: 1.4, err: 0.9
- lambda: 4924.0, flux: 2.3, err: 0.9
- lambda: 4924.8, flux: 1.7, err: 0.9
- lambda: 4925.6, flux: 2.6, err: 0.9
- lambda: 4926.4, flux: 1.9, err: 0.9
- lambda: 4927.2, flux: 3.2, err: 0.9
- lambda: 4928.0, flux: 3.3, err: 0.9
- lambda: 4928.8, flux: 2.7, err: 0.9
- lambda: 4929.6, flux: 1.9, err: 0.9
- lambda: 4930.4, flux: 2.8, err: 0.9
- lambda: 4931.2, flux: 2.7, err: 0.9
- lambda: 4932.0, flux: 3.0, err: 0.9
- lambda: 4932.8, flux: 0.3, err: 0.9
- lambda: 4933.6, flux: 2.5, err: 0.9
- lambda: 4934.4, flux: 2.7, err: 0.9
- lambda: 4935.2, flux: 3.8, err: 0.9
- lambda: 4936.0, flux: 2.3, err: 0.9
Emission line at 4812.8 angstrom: [O II] 3727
